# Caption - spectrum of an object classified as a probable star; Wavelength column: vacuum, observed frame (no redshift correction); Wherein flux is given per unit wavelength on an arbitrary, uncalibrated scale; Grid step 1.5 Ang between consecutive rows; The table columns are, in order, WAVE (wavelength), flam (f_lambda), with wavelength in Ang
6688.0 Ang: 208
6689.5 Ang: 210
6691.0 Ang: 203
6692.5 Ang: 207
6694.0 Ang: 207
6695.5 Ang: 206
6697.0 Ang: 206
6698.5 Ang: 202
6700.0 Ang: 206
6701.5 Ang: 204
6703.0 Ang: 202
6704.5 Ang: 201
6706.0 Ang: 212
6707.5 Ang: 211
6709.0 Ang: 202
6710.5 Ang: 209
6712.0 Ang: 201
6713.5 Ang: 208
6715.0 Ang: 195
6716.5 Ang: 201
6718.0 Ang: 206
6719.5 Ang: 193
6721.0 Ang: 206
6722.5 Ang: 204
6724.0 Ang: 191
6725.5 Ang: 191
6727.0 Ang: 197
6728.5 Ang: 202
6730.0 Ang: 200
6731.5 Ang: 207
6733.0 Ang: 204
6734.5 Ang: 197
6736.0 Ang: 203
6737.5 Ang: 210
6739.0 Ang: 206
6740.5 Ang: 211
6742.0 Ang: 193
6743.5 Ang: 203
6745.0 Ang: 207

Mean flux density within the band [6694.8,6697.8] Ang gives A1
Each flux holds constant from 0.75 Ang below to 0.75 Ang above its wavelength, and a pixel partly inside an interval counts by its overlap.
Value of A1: 206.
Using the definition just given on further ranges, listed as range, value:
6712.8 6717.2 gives 201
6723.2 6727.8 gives 193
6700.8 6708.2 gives 206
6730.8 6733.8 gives 205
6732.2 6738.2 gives 203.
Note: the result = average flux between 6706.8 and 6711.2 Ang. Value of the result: 207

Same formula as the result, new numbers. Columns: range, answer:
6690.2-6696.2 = 206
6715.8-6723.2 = 202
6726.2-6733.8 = 202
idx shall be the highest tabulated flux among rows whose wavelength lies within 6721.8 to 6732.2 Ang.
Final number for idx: 207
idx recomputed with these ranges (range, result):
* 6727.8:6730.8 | 202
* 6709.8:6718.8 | 209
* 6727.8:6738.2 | 210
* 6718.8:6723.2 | 206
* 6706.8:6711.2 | 211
